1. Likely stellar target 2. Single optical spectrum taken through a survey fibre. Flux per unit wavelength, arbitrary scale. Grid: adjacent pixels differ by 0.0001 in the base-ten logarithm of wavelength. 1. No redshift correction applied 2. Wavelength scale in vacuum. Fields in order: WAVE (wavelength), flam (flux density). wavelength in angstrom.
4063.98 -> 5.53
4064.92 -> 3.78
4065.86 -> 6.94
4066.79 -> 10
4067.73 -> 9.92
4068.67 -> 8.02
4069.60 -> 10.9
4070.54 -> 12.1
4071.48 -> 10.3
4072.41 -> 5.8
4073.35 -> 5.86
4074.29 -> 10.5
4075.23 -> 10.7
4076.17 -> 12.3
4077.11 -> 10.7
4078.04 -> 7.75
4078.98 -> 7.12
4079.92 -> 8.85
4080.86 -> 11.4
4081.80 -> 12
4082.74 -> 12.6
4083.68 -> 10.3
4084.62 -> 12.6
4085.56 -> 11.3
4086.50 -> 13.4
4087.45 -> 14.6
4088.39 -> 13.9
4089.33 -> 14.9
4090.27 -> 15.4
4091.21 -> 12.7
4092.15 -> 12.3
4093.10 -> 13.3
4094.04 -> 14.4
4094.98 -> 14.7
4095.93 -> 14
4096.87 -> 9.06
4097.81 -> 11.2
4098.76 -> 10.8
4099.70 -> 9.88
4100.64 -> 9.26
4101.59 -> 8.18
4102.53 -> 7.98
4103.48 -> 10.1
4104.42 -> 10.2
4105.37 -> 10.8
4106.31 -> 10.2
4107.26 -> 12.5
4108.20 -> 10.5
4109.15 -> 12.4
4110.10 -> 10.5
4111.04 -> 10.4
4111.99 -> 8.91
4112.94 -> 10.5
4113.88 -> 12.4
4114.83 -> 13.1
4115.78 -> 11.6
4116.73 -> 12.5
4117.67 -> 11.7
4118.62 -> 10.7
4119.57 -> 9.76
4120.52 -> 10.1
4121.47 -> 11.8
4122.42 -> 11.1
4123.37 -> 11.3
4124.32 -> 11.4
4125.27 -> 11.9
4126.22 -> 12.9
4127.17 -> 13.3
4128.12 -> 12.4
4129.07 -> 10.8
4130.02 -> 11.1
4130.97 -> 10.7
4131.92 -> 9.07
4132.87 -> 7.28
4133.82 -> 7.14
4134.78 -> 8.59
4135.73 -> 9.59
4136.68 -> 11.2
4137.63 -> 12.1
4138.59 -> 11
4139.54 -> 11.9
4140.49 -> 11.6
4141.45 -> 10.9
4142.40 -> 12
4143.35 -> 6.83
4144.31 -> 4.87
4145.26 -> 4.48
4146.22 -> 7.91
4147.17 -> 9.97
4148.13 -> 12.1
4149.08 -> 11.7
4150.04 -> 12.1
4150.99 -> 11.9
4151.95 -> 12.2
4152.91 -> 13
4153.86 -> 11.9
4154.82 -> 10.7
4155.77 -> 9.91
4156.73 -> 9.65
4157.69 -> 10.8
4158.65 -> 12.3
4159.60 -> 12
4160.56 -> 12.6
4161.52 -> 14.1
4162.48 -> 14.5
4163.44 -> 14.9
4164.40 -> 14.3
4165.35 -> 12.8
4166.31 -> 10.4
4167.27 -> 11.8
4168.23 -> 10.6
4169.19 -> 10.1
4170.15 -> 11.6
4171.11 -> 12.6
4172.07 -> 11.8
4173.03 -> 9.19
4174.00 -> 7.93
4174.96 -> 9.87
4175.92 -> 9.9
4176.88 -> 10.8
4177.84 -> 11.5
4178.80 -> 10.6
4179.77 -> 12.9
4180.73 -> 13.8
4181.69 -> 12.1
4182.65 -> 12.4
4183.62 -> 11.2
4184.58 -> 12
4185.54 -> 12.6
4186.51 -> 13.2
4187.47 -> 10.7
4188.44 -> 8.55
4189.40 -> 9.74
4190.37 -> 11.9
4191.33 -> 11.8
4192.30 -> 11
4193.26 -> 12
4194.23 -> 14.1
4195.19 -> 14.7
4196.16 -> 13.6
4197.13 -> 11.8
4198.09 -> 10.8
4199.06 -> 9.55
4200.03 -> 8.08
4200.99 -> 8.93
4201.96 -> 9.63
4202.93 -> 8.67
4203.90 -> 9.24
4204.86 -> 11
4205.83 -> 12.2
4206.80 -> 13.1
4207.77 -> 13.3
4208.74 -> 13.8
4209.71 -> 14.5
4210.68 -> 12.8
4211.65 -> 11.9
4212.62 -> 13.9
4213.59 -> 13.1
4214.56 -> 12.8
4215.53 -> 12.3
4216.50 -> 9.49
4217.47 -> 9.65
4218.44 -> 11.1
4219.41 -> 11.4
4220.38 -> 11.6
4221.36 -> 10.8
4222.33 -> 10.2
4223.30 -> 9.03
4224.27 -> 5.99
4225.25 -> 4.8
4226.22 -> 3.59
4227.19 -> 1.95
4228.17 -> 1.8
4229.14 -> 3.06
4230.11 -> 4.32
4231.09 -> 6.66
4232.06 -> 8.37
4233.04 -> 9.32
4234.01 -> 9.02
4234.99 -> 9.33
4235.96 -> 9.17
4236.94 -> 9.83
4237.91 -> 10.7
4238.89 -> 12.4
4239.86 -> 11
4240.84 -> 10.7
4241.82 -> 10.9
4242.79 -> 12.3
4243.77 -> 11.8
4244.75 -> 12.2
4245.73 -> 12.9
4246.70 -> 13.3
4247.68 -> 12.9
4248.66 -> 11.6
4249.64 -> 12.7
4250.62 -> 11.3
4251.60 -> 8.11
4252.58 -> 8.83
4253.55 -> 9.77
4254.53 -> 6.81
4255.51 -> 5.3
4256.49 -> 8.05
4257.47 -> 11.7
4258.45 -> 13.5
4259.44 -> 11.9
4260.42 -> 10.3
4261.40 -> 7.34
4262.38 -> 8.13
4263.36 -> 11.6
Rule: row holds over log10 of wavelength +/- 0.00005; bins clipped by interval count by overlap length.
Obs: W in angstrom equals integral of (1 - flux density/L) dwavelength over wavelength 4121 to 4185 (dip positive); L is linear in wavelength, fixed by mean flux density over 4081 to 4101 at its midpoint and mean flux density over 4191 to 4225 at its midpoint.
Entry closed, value 4.3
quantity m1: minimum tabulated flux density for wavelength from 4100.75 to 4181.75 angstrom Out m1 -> 4.48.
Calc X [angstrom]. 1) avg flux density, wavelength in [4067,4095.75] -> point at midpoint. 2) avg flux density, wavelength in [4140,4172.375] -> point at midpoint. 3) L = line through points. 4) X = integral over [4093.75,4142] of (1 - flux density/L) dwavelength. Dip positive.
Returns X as 1.59 angstrom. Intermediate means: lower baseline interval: 11.4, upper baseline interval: 11.2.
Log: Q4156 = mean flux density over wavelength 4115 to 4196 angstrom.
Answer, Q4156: 11.2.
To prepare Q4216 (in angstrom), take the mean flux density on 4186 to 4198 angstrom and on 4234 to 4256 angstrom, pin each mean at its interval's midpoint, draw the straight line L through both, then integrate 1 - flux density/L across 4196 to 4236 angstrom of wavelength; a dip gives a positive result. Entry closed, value 6.06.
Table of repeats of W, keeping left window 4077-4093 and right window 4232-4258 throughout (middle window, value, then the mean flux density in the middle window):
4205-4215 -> -2.15 angstrom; 13.1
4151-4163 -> -0.78 angstrom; 12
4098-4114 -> 1.96 angstrom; 10.3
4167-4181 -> 0.18 angstrom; 10.9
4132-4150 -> 2.90 angstrom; 9.56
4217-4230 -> 4.19 angstrom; 7.22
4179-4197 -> -1.87 angstrom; 12.1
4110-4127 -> 0.45 angstrom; 11.3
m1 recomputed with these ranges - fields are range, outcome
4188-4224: 8.08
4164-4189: 7.93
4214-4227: 3.59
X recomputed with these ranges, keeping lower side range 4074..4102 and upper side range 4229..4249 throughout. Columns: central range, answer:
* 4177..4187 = -1.3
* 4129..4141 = 1.2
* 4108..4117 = 0.1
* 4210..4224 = -1.3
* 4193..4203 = -0.5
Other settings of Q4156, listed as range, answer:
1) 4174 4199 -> 11.6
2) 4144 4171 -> 11.3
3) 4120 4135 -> 10.7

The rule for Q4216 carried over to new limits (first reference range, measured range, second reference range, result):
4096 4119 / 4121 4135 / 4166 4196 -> 0.2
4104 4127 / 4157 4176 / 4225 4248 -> -2.7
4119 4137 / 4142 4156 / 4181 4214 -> 1.1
